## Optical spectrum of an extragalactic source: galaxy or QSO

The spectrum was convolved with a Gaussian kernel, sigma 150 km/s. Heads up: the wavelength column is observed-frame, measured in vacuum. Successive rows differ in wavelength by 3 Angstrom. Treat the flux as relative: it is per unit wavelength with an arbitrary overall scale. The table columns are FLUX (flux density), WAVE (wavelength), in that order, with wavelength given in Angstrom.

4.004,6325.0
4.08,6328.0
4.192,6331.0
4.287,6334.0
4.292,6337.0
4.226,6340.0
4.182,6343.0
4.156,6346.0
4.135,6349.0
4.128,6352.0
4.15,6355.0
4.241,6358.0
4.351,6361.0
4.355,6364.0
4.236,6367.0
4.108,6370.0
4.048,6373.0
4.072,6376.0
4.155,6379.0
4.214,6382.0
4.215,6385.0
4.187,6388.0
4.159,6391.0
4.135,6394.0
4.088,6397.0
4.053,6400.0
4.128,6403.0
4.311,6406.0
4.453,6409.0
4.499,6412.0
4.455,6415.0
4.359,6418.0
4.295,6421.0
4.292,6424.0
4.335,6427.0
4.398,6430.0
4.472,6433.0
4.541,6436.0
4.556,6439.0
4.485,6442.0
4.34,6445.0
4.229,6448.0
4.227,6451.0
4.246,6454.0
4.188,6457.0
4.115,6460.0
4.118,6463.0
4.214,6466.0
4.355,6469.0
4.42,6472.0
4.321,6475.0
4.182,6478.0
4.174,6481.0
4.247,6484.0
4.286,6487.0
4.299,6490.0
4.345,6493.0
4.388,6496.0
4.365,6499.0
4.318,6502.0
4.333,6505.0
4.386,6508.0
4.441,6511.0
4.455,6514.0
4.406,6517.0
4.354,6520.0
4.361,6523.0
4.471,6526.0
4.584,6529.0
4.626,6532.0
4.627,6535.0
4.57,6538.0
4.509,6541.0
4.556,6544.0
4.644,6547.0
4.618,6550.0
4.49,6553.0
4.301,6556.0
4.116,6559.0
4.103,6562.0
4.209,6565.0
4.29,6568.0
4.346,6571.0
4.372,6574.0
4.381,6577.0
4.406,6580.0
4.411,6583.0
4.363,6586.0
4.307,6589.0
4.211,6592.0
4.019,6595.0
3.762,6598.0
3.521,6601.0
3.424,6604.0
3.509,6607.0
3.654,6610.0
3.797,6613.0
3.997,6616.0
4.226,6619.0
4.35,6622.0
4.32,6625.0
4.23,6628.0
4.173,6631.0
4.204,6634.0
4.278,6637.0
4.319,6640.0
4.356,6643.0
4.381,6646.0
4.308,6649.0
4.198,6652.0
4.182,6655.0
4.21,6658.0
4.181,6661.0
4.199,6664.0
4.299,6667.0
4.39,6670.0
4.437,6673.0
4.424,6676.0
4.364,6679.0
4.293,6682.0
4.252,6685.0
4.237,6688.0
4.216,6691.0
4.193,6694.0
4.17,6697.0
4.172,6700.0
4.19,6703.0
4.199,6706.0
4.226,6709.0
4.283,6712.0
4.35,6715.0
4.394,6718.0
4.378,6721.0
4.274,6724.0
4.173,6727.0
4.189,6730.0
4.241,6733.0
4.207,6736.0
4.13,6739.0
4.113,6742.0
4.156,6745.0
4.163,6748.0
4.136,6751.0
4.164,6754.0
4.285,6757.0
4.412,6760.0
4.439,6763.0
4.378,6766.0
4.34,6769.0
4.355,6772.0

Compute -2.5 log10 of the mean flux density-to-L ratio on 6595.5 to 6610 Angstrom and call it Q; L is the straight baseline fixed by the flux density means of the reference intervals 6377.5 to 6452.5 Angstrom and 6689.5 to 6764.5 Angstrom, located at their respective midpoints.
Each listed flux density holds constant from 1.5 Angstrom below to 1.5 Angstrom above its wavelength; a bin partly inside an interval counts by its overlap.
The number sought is 0.18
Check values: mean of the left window 4.3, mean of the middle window 3.6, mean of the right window 4.23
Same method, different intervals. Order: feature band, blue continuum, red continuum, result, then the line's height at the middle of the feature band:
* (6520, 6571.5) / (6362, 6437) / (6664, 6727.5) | -0.04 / 4.27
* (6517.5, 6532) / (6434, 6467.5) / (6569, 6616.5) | -0.08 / 4.16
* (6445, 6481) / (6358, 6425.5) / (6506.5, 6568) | 0.02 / 4.33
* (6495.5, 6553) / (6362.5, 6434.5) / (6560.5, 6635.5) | -0.08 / 4.16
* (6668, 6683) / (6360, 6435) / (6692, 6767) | -0.04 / 4.24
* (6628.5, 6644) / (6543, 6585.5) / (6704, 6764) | 0.01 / 4.32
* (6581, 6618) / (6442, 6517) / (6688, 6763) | 0.09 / 4.26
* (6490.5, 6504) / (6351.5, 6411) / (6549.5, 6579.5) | -0.02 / 4.27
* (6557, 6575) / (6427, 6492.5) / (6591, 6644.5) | -0.03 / 4.11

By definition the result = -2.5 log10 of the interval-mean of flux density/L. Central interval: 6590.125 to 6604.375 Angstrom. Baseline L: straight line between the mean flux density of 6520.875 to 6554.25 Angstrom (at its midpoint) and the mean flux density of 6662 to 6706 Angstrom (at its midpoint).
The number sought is 0.159 mag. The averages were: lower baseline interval 4.55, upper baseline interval 4.27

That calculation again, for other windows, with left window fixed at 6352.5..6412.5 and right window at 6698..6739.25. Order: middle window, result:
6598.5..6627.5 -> 0.10 mag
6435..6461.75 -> -0.03 mag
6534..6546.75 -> -0.09 mag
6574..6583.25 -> -0.04 mag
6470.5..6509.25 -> -0.02 mag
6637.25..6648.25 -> -0.03 mag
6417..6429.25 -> -0.03 mag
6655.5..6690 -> -0.01 mag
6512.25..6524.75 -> -0.04 mag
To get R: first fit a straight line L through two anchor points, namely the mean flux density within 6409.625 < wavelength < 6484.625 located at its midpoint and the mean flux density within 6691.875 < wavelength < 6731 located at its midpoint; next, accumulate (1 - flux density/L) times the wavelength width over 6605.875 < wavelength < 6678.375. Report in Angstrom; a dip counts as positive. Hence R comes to 1.2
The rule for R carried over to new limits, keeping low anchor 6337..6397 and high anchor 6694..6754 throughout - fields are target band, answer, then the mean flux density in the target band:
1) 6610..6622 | 0.6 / 4.01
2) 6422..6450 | -1.4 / 4.4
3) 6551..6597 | -0.9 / 4.29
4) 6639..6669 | -0.4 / 4.26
